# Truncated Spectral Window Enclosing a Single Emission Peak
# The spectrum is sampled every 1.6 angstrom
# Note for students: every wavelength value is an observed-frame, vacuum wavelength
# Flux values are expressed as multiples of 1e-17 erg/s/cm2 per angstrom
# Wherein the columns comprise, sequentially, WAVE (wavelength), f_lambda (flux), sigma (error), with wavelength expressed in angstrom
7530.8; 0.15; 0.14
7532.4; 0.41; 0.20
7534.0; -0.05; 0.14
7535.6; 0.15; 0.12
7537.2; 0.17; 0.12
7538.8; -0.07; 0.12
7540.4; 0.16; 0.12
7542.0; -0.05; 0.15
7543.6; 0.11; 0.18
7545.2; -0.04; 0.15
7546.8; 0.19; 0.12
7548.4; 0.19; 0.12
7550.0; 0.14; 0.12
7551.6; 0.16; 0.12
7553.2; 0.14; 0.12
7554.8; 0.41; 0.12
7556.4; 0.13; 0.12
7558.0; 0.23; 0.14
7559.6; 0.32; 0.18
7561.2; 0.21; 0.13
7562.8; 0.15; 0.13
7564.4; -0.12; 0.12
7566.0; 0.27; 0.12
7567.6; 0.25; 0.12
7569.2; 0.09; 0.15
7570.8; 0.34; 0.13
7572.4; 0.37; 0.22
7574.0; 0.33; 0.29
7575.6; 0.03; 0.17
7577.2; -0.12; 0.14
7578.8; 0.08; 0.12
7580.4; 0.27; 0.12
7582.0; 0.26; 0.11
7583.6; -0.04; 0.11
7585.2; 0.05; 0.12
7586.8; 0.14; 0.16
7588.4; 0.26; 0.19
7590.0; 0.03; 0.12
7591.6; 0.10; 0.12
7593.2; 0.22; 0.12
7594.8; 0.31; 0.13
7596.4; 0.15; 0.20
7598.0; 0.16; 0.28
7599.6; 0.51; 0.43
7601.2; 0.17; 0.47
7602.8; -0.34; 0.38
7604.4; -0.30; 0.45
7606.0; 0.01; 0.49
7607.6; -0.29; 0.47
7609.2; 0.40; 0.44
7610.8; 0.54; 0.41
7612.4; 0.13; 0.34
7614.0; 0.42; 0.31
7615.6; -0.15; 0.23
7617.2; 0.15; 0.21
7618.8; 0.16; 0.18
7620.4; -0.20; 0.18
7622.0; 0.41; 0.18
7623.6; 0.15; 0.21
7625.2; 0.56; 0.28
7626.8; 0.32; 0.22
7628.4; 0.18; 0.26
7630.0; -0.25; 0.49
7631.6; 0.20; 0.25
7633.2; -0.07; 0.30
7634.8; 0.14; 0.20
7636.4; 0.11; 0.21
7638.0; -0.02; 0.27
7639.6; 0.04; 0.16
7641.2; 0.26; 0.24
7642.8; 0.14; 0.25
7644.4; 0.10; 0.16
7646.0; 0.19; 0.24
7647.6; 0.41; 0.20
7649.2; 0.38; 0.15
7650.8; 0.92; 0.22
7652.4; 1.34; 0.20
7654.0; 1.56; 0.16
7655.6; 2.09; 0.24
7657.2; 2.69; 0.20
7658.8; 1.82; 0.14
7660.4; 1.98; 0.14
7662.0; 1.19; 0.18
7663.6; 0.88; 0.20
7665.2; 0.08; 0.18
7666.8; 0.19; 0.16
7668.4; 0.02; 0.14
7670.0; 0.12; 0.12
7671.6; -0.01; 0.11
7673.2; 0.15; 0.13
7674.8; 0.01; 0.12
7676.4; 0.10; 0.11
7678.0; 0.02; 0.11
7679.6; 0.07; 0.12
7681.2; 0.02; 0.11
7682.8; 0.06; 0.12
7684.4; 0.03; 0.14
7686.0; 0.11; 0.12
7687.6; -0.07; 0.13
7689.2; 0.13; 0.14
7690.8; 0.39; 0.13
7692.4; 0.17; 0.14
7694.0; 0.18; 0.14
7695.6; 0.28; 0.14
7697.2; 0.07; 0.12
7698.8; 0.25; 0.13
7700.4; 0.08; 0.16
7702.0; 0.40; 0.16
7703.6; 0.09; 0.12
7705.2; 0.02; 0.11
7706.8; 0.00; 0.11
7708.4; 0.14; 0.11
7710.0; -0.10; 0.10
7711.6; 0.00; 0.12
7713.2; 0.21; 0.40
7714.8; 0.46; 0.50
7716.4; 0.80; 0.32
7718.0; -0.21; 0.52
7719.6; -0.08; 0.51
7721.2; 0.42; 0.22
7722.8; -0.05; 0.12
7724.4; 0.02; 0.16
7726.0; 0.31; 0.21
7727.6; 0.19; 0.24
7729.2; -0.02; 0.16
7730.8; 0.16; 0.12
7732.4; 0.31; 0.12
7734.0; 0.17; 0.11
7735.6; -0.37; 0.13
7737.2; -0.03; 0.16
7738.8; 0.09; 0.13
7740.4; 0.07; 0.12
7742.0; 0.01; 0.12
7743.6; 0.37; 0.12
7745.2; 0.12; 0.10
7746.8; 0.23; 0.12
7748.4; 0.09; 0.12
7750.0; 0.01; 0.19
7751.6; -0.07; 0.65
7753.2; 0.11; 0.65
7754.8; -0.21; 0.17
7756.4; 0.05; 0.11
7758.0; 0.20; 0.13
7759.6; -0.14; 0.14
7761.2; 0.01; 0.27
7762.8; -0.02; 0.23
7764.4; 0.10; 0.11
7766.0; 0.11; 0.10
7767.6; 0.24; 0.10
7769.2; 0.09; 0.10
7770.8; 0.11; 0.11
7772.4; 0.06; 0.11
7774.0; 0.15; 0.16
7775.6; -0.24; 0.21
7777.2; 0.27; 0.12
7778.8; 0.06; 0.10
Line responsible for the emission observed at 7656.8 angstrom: [O II]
